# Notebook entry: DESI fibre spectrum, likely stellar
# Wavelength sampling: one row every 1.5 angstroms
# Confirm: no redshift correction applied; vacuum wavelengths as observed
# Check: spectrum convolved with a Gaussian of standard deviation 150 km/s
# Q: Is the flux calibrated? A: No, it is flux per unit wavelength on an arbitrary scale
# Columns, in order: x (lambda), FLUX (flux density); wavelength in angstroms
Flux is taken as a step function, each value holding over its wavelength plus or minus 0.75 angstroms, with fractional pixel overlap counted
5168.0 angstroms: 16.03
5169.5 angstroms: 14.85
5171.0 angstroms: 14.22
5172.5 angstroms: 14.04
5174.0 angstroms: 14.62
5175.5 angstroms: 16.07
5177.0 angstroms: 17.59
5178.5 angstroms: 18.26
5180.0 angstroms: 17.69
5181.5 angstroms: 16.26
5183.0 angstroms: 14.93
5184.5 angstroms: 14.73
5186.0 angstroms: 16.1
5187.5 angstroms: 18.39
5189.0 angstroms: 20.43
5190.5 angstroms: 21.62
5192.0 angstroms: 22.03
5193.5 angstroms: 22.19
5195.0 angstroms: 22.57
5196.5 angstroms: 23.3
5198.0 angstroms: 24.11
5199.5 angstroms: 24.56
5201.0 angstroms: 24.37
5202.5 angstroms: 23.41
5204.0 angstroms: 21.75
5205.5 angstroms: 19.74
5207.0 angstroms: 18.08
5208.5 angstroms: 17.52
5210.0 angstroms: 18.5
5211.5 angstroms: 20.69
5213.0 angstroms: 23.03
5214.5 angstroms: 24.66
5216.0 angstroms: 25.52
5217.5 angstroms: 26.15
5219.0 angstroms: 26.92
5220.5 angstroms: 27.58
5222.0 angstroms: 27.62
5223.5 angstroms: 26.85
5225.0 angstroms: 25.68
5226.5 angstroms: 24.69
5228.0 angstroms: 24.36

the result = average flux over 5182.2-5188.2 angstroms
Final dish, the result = 16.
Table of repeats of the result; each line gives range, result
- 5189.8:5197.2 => 22.3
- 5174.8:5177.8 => 16.9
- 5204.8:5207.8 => 18.9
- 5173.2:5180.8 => 16.8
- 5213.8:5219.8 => 25.8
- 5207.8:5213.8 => 20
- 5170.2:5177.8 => 15.3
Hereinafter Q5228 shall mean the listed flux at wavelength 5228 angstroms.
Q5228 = 24.36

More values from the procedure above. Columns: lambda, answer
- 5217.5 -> 26.15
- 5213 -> 23.03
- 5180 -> 17.69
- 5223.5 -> 26.85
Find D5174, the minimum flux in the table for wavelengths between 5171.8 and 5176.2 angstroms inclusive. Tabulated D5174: 14.04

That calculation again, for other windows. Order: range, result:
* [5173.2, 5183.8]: 14.62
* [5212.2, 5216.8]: 23.03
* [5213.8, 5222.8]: 24.66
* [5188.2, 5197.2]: 20.43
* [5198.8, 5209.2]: 17.52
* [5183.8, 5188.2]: 14.73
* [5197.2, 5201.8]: 24.11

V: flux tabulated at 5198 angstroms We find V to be 24.11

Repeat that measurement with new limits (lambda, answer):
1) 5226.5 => 24.69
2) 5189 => 20.43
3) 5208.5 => 17.52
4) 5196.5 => 23.3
